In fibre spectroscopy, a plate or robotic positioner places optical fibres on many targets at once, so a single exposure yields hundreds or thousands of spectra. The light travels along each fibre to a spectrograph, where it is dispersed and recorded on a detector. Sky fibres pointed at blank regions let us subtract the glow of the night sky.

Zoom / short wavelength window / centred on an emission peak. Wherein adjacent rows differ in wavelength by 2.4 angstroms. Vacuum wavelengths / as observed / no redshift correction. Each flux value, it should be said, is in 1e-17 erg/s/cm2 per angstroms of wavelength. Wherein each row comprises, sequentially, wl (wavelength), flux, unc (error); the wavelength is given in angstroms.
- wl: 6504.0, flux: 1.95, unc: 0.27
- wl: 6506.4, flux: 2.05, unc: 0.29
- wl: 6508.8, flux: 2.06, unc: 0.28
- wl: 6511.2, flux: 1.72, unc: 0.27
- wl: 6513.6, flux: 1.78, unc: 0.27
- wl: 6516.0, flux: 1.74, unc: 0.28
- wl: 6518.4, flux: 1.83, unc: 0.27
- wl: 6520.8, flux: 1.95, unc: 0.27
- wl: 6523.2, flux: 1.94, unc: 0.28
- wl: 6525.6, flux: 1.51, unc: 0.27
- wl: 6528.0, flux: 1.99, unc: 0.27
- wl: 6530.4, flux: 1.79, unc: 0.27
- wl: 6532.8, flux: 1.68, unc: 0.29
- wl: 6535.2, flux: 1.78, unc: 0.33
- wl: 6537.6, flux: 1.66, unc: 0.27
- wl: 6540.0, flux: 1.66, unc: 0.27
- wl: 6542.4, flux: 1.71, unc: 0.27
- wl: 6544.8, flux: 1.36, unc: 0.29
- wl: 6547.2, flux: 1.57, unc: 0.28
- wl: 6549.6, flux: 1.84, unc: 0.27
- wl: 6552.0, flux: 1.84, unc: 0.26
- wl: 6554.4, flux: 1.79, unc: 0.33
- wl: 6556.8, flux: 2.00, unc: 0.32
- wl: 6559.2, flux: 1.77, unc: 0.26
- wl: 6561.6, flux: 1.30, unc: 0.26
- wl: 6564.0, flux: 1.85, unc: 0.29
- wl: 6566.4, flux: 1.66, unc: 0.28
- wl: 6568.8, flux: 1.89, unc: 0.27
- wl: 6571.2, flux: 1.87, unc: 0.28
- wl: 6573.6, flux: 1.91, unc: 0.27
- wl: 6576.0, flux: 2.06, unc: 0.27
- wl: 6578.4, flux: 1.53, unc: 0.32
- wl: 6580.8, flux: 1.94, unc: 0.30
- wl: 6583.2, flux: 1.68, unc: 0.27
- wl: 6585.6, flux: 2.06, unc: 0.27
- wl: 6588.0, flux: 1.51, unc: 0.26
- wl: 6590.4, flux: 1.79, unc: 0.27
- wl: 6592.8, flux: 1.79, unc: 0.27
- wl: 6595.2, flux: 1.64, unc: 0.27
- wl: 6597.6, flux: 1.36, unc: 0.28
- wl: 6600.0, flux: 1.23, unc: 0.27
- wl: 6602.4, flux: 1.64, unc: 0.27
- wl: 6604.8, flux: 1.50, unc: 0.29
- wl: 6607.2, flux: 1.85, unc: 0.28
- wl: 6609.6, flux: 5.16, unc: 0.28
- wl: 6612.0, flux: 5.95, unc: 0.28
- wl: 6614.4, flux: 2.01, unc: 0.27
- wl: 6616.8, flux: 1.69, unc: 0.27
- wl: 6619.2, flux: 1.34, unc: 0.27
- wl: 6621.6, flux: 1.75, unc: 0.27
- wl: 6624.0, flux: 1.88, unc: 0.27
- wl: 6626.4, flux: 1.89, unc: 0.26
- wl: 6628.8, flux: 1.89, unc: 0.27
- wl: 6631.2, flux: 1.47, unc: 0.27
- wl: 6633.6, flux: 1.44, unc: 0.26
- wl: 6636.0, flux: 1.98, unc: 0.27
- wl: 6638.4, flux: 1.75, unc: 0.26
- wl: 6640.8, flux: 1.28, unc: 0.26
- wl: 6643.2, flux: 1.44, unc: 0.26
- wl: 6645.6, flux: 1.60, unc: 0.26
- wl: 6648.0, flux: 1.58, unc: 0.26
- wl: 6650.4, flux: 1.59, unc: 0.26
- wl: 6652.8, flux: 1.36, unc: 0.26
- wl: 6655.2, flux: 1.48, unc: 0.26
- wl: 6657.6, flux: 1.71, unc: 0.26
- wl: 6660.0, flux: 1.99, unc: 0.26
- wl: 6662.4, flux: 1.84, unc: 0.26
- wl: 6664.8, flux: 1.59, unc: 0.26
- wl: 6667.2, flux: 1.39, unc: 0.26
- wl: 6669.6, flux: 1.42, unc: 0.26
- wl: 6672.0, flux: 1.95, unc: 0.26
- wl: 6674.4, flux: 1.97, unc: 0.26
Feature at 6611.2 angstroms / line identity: Hbeta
